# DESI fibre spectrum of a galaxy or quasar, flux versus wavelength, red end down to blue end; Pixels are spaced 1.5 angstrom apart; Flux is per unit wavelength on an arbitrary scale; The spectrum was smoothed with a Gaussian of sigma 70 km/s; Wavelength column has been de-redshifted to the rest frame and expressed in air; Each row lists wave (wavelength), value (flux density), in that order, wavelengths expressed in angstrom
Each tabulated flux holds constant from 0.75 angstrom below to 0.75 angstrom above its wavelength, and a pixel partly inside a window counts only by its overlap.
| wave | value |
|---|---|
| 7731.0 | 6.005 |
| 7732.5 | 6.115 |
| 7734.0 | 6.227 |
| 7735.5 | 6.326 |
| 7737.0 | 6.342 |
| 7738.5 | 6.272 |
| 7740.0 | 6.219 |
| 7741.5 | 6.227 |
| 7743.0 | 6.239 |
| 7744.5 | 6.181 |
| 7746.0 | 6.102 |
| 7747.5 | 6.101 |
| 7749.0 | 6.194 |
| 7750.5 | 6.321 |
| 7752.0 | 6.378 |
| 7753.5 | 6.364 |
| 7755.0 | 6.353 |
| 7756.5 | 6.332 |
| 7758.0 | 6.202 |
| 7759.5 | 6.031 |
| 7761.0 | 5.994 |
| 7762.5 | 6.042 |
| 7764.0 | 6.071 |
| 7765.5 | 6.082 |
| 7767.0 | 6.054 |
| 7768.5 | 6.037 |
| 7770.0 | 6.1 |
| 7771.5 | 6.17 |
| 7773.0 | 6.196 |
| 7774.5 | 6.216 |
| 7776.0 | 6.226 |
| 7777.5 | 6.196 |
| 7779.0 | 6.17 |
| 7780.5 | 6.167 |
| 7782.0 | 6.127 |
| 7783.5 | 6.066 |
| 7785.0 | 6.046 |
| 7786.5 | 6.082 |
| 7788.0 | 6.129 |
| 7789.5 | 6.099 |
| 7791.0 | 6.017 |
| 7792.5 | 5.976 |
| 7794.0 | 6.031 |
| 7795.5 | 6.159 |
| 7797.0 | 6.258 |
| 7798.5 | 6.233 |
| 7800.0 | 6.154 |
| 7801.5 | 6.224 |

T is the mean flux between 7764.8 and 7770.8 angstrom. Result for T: 6.07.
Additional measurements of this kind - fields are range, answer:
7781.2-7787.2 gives 6.08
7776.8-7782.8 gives 6.16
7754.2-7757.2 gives 6.34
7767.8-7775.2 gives 6.14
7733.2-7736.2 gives 6.27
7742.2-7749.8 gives 6.16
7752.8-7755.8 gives 6.36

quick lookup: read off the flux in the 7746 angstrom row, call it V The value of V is 6.102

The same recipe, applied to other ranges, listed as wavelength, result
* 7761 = 5.994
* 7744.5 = 6.181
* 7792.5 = 5.976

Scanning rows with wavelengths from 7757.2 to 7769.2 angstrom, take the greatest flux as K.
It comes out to 6.202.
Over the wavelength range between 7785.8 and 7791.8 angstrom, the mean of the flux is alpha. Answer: 6.08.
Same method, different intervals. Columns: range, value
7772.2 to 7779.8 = 6.2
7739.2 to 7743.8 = 6.23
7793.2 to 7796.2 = 6.09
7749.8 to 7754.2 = 6.35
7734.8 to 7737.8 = 6.33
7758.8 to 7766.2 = 6.04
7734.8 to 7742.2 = 6.28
